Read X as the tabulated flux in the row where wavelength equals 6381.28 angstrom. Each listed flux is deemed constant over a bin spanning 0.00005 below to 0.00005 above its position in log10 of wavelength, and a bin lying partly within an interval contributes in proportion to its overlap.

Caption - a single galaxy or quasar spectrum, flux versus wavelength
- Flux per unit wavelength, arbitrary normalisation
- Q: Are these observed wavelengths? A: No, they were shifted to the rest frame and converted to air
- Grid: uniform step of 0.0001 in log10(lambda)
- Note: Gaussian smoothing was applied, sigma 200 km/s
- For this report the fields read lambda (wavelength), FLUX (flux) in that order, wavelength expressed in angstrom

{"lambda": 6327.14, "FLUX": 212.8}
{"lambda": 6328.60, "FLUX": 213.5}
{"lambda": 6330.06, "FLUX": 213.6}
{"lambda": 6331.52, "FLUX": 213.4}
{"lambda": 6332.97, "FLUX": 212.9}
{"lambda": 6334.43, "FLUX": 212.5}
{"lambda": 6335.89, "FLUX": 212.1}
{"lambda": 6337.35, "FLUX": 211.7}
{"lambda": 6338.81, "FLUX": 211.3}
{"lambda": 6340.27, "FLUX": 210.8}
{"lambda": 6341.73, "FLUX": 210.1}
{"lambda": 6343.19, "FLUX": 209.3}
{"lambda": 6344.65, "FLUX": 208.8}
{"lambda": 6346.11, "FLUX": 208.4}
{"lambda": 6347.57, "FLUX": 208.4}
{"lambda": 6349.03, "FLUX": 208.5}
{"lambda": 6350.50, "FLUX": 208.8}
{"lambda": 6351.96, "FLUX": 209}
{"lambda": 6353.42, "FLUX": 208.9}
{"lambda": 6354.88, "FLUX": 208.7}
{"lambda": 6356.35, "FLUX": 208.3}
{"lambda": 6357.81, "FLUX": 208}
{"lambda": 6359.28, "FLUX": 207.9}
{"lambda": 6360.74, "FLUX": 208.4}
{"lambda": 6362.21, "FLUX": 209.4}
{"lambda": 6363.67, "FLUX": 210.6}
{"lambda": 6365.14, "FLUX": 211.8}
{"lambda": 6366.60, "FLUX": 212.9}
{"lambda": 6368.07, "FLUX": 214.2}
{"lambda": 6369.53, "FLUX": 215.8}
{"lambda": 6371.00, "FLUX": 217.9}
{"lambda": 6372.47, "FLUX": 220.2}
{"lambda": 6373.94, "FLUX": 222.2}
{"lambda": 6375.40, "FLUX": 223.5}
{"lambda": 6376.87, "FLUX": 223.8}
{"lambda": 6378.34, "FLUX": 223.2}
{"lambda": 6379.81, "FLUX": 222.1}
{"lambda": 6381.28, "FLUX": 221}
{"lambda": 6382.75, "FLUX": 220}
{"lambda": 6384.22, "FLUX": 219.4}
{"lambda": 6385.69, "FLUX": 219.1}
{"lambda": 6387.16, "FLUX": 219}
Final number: 221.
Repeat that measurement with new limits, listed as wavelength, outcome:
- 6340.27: 210.8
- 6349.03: 208.5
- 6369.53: 215.8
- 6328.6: 213.5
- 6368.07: 214.2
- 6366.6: 212.9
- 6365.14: 211.8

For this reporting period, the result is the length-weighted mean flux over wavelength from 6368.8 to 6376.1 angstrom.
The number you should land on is 220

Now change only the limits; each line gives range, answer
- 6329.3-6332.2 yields 213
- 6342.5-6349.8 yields 209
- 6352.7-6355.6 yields 209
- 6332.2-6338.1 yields 212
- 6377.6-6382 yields 222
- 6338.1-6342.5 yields 211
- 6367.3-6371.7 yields 216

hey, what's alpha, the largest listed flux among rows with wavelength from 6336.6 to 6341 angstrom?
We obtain 211.7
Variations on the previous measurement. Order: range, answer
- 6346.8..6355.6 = 209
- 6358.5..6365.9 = 211.8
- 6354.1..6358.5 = 208.7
